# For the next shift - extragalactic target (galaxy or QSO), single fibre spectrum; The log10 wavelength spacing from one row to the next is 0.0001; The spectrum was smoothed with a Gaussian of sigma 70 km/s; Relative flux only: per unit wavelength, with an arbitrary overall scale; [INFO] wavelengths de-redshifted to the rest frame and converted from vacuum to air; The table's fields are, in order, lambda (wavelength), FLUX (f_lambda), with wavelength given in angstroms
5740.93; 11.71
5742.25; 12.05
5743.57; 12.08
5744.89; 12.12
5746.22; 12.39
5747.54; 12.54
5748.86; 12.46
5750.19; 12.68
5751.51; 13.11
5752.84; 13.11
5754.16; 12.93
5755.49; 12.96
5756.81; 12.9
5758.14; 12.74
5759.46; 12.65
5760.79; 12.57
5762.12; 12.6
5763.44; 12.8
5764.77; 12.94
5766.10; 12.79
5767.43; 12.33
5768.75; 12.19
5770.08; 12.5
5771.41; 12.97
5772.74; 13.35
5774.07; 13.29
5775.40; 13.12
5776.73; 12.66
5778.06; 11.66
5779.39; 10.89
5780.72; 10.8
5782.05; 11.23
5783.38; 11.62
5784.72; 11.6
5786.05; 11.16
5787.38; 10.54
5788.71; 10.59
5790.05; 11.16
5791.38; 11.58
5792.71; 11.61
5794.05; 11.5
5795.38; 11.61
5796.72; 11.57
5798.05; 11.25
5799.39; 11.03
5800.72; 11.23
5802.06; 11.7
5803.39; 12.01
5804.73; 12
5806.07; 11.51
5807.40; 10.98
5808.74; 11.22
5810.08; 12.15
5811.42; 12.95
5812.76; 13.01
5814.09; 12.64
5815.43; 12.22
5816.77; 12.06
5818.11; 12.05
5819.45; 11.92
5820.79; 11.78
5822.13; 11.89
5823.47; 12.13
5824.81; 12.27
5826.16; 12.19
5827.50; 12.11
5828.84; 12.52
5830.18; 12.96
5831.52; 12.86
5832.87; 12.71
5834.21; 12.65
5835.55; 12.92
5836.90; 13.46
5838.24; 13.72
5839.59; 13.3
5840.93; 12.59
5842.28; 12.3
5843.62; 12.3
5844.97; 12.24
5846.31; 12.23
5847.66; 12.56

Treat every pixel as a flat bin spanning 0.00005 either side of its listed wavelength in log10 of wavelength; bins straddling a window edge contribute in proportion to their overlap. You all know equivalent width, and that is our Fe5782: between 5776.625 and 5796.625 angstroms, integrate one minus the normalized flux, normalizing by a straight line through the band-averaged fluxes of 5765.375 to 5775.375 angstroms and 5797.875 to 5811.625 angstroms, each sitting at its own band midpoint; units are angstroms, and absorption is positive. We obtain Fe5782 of 1.5 angstroms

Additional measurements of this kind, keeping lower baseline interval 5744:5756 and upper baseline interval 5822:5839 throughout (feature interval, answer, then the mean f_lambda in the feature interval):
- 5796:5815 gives 1.3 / 11.8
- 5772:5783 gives 0.5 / 12.1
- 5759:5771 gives 0.1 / 12.6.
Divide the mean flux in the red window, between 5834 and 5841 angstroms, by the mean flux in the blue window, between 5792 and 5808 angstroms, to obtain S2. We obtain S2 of 1.1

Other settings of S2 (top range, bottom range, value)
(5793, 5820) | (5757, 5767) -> 0.93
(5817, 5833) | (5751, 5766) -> 0.95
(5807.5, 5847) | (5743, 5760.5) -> 0.98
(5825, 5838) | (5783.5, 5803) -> 1.12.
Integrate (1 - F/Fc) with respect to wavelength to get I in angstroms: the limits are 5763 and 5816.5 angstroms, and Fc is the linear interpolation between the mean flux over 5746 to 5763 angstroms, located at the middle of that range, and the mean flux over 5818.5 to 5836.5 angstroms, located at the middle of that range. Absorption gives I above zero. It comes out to 2.9 angstroms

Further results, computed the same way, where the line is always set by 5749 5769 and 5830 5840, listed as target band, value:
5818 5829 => 0.8 angstroms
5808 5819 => 0.6 angstroms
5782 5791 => 1.2 angstroms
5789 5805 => 1.8 angstroms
